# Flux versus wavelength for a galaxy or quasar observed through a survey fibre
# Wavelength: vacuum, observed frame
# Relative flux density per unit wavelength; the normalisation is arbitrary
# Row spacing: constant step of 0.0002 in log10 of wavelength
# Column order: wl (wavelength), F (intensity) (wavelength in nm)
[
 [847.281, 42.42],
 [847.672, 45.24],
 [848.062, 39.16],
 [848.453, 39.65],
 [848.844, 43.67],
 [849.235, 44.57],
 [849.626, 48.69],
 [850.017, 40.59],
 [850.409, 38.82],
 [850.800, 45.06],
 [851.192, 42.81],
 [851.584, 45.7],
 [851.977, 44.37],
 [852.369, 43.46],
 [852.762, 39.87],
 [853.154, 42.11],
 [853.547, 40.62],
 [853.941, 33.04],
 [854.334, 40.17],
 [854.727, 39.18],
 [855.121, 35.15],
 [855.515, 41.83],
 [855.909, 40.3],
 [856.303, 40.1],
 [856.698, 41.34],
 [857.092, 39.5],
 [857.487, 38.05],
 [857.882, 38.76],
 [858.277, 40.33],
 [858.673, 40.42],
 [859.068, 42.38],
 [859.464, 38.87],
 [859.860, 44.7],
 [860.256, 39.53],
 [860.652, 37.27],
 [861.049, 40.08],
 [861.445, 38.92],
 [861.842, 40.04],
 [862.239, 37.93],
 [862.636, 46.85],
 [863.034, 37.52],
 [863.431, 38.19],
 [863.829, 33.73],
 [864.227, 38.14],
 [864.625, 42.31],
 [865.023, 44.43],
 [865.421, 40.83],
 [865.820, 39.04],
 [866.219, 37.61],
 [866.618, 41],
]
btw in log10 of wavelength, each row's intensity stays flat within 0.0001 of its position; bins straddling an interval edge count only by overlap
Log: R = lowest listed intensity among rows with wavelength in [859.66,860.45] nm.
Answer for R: 39.53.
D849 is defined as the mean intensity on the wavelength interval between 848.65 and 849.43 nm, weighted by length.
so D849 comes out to 44.1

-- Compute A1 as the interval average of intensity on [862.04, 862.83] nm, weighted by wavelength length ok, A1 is 42.4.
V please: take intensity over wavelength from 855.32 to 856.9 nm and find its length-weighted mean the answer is 40.9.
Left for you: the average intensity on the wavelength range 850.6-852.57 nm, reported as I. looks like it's 44.3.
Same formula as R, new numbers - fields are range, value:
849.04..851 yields 38.82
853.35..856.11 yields 33.04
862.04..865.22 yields 33.73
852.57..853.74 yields 39.87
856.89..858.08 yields 38.05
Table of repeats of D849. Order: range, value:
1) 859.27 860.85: 40.1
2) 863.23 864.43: 36.7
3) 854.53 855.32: 37.2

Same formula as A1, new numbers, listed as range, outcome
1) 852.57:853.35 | 41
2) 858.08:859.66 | 40.5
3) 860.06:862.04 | 39.2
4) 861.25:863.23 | 40.2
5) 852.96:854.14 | 38.6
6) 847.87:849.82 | 43.1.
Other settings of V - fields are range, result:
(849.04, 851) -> 43.6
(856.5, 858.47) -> 39.6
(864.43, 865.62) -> 42.5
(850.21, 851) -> 41.9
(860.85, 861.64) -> 39.5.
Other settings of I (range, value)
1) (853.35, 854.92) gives 38.3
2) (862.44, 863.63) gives 40.8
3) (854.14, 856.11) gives 39.3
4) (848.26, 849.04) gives 41.7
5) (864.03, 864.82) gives 40.2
